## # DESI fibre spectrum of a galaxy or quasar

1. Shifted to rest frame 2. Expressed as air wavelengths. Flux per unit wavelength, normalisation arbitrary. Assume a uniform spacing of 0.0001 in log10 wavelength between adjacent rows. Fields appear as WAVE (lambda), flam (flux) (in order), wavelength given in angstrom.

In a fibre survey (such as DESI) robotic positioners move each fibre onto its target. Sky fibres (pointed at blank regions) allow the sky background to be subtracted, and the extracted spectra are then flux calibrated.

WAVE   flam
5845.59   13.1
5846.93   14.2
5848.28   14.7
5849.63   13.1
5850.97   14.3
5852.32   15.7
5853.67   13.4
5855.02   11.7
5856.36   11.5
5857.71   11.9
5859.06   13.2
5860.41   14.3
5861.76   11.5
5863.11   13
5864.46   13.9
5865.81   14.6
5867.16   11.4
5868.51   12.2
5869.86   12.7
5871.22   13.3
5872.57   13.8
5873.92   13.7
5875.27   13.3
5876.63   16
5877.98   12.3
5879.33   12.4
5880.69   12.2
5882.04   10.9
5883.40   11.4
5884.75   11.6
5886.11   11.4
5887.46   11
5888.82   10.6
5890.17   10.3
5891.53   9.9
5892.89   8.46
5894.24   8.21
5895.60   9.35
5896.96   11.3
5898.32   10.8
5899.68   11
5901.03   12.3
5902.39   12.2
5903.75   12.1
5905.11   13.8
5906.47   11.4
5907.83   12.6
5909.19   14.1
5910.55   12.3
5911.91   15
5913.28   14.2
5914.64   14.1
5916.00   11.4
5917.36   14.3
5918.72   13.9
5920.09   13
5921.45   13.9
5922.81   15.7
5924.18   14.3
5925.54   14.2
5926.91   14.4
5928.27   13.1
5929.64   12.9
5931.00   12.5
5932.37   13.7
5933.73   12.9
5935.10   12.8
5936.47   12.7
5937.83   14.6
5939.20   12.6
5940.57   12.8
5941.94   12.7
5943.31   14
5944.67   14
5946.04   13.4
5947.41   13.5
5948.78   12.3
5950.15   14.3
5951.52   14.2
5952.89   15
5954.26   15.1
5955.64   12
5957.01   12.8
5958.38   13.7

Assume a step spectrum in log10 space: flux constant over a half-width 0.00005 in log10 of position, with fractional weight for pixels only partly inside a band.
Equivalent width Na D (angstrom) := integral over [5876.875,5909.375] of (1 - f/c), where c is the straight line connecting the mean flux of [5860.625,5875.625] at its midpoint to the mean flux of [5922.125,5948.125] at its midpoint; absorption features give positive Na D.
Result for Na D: 4.7 angstrom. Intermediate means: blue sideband 13.1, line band 11.3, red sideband 13.5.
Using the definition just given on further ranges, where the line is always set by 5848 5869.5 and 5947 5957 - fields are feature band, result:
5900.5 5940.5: 0.5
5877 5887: 1.1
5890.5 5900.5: 2.6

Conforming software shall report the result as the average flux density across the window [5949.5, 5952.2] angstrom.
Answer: 14.3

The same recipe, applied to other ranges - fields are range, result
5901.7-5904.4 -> 12.1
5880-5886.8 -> 11.5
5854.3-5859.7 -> 12.1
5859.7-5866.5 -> 13.5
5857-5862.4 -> 12.7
